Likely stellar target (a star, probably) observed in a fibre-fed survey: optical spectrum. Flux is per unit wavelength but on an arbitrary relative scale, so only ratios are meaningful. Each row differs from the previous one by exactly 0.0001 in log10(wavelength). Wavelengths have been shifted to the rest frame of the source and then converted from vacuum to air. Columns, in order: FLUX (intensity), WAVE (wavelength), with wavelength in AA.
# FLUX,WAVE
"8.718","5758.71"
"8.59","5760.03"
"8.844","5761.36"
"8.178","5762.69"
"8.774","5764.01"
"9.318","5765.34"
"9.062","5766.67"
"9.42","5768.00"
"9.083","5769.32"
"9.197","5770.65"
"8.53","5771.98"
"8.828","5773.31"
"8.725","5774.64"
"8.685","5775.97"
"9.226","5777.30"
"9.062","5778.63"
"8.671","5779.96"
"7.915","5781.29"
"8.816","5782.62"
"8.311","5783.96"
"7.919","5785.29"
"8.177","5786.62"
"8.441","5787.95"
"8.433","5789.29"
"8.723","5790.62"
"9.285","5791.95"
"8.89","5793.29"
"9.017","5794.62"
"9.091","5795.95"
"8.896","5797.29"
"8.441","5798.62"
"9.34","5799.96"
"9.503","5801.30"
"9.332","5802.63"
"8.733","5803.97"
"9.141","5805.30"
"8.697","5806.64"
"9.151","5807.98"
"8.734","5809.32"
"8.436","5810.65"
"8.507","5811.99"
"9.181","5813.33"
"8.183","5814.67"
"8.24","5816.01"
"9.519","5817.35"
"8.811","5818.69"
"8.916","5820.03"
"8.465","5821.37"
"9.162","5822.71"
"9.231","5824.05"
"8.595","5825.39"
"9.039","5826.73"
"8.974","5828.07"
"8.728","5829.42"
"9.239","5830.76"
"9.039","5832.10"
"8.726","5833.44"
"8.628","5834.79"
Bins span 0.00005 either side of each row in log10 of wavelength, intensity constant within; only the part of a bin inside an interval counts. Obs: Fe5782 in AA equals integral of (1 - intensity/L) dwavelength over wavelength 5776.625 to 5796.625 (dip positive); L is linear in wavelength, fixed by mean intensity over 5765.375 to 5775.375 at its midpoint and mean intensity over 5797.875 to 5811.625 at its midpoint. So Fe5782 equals 0.7 AA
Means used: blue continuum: 9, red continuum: 8.94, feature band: 8.66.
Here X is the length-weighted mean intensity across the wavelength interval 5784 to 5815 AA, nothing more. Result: 8.79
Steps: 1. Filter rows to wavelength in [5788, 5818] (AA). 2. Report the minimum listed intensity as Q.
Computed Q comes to 8.183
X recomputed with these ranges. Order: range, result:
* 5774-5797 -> 8.67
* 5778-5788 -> 8.41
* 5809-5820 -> 8.71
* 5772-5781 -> 8.8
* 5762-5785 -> 8.8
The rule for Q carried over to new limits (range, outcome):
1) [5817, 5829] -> 8.465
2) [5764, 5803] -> 7.915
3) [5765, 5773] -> 8.53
